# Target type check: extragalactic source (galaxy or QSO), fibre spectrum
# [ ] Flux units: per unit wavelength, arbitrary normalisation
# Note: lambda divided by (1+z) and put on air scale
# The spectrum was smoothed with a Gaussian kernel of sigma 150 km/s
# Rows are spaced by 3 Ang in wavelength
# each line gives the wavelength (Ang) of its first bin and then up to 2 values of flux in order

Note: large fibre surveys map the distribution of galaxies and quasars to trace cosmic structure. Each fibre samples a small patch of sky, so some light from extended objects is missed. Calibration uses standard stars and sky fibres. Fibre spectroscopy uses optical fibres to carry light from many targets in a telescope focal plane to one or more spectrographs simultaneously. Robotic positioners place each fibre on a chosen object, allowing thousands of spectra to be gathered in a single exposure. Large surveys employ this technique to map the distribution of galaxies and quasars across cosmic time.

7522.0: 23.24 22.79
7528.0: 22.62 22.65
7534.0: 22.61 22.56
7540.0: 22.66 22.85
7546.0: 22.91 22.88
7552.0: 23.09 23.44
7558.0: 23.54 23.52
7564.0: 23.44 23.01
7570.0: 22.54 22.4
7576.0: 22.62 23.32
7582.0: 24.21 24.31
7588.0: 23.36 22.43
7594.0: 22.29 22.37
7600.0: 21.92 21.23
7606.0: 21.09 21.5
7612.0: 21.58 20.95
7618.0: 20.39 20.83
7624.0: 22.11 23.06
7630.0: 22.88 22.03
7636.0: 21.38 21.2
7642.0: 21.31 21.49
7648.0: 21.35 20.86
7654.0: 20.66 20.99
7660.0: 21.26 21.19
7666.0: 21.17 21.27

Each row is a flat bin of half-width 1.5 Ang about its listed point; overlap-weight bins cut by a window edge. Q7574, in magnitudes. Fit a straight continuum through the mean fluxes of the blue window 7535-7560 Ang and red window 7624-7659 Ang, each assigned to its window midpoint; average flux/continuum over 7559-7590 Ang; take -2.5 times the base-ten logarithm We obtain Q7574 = -0.03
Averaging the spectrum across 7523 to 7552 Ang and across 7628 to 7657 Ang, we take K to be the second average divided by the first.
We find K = 0.94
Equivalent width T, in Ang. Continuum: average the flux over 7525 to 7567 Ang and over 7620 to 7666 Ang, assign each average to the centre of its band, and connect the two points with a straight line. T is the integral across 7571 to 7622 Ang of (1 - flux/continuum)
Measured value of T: 0.1 Ang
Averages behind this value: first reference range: 23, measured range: 22.2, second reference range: 21.5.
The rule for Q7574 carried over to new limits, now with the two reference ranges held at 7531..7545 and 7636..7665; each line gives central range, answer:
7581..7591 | -0.08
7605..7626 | 0.02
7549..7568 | -0.04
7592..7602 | -0.01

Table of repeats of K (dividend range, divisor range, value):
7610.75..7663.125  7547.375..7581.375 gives 0.93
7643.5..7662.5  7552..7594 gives 0.91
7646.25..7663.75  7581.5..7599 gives 0.91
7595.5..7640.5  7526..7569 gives 0.94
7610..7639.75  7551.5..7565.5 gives 0.92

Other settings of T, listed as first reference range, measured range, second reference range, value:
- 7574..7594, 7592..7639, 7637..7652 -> 1.1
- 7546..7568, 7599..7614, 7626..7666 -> 0.6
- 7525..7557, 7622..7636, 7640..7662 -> -0.6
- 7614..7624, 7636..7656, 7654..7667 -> -0.1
